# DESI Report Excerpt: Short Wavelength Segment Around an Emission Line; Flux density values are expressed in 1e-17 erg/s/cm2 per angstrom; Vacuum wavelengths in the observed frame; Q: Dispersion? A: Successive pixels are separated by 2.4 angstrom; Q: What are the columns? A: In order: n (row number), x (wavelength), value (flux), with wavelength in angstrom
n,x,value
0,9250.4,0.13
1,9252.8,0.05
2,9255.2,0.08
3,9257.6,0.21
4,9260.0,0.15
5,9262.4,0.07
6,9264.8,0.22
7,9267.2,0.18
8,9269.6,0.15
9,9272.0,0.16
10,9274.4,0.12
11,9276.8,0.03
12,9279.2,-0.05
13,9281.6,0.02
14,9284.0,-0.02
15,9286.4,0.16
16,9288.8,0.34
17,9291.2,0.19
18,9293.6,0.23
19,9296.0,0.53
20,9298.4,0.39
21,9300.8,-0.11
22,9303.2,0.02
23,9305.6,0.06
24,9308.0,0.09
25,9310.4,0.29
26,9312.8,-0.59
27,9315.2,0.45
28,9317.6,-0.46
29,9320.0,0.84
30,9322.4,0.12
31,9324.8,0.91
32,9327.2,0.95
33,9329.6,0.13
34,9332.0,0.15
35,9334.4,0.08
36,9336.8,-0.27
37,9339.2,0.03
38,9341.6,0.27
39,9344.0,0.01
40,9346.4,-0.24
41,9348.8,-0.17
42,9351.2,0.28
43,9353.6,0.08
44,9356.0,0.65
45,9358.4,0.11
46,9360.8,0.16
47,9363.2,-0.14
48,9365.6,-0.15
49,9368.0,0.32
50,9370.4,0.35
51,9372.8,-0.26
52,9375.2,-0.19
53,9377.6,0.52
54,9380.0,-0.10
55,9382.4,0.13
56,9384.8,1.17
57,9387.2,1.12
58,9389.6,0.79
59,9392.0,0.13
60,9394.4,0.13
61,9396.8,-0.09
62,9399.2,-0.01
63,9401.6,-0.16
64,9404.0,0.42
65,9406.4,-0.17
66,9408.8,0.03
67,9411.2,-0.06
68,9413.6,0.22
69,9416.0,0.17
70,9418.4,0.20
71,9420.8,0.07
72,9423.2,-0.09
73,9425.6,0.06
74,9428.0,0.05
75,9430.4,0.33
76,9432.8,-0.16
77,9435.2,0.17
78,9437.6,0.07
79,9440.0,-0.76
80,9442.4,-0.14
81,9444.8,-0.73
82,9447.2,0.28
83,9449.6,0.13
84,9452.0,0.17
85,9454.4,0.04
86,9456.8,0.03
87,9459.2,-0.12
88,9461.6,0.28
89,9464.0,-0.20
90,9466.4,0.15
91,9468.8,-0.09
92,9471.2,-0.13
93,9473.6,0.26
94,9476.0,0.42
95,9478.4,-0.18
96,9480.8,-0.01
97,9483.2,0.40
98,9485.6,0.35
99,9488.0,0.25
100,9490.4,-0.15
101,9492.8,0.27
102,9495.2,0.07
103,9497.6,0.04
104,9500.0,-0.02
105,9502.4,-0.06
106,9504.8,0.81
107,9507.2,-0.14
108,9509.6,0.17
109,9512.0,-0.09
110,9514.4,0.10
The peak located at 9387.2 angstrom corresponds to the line [O III]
